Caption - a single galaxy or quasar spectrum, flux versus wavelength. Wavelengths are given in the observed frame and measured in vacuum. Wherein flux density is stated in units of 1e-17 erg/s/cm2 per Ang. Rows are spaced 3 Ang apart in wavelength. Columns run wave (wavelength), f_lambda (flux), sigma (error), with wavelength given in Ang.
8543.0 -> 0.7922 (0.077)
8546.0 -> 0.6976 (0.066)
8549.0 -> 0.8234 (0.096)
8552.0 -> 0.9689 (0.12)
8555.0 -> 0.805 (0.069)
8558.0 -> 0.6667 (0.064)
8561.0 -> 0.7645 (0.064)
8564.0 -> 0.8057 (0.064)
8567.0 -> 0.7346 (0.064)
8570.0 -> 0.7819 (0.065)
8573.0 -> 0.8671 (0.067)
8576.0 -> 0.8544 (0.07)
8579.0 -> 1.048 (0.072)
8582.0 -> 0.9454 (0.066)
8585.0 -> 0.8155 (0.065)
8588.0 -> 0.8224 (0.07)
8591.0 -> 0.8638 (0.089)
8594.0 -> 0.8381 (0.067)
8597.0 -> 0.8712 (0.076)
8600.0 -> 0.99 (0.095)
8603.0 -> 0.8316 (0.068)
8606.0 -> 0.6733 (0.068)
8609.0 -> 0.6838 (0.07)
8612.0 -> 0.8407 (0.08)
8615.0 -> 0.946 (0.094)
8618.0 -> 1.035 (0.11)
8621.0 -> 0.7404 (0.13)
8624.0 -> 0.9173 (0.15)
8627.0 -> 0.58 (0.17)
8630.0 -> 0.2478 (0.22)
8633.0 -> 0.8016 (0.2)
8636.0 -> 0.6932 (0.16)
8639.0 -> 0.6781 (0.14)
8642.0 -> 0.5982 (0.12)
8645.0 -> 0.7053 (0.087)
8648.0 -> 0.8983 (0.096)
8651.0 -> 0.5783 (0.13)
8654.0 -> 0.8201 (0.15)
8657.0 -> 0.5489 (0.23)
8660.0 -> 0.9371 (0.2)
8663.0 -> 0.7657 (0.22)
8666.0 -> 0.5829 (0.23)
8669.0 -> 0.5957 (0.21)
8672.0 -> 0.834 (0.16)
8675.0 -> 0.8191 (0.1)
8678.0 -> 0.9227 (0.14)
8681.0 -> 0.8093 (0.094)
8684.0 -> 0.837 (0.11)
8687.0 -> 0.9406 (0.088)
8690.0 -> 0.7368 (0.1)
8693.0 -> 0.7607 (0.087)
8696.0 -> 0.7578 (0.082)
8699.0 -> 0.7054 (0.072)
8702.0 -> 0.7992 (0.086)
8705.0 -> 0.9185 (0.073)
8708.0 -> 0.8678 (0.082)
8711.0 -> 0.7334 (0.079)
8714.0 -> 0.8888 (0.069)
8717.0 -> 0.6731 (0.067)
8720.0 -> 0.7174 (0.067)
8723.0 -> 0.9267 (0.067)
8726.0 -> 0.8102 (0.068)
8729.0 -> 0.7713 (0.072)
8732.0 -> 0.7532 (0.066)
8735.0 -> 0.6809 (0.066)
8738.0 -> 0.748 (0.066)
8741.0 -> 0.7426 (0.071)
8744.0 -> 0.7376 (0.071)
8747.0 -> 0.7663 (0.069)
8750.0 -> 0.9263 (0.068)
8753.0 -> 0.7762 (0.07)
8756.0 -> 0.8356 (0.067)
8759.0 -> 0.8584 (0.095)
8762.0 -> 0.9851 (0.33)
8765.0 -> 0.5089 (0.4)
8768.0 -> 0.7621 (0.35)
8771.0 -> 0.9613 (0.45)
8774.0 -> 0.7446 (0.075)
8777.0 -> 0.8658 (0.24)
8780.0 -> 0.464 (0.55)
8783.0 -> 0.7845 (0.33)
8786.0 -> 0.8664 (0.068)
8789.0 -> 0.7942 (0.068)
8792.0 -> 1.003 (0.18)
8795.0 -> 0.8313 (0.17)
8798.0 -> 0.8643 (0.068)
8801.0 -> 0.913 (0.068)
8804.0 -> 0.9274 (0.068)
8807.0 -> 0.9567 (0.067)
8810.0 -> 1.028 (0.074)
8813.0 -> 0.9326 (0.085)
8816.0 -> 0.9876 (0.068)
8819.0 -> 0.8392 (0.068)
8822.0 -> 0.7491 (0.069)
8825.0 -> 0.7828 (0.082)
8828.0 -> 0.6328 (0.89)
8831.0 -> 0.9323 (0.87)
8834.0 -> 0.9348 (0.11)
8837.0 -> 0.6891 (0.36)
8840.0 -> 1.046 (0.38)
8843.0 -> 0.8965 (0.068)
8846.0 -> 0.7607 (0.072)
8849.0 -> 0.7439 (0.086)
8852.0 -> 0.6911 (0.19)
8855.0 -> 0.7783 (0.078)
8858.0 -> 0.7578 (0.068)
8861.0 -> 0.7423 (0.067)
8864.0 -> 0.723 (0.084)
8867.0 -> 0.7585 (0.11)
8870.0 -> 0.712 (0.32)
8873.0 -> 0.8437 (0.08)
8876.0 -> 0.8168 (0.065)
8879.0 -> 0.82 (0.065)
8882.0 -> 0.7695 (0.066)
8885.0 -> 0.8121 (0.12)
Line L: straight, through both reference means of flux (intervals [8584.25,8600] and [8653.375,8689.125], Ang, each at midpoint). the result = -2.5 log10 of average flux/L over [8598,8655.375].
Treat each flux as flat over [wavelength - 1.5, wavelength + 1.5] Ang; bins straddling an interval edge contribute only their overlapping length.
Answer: 0.10 mag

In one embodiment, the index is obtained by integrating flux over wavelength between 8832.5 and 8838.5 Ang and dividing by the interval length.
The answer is 0.812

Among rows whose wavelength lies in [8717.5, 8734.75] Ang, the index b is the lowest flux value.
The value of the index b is 0.7174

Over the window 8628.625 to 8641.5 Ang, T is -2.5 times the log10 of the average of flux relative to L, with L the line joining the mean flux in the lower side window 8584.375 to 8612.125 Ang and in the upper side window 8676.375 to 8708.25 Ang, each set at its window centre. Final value 0.33 mag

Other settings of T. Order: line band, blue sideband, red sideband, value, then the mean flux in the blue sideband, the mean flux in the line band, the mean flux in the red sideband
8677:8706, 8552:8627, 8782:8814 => 0.07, 0.837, 0.815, 0.901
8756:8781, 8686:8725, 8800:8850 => 0.08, 0.8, 0.779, 0.869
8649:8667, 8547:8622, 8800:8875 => 0.17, 0.84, 0.714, 0.83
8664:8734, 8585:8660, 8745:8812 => 0.01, 0.763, 0.789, 0.837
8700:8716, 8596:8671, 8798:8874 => -0.08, 0.742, 0.832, 0.831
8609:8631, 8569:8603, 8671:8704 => 0.13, 0.881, 0.765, 0.812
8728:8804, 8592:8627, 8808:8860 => 0.05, 0.84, 0.801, 0.835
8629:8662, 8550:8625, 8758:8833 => 0.22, 0.844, 0.69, 0.84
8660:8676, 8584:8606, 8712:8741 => 0.10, 0.85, 0.737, 0.772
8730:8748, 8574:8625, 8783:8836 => 0.18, 0.865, 0.738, 0.876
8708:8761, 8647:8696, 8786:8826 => 0.05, 0.772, 0.789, 0.893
